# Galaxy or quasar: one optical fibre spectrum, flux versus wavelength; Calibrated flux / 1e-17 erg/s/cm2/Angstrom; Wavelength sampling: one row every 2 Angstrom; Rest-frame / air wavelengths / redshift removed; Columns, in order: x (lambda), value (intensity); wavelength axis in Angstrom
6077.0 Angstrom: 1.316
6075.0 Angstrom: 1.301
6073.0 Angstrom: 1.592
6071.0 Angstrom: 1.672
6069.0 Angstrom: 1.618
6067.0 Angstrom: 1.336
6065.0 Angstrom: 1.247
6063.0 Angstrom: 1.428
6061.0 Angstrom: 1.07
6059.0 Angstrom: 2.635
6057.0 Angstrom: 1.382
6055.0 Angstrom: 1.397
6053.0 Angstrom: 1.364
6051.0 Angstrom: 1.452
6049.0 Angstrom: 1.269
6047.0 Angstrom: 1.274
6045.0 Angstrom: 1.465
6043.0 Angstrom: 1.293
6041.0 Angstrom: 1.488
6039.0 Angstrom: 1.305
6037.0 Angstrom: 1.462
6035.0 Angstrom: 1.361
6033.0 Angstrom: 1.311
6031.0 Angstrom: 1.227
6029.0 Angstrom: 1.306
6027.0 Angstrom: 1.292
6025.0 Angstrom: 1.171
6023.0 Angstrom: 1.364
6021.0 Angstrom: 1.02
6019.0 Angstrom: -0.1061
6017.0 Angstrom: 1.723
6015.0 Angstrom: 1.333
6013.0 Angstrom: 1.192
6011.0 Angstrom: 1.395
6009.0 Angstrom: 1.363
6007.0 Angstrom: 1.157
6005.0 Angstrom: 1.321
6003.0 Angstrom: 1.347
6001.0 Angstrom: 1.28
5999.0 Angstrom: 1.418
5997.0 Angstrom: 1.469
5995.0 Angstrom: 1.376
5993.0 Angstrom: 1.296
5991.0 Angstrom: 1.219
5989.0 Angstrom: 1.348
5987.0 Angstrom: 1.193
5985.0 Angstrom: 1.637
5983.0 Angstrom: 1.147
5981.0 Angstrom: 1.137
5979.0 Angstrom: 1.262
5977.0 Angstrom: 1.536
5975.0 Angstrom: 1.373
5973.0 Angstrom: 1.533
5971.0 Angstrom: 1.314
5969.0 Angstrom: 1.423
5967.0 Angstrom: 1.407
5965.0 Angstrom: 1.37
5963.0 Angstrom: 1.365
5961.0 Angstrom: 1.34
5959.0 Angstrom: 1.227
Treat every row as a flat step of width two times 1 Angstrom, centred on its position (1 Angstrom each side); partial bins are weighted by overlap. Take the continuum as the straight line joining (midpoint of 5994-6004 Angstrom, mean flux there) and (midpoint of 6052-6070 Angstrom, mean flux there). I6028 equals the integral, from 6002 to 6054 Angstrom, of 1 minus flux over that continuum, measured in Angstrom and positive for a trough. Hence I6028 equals 5.8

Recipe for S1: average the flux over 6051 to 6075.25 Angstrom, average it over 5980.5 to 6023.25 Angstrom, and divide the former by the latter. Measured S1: 1.2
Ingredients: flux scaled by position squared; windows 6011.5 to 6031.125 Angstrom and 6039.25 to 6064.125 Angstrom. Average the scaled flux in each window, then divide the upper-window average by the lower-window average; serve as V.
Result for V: 1.3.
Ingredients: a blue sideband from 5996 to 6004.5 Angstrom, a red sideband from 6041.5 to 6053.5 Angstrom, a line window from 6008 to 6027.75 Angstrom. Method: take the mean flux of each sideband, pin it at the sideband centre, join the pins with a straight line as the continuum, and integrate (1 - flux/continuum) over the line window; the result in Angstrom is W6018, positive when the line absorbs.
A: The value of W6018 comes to 2.8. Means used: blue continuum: 1.38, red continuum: 1.36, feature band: 1.17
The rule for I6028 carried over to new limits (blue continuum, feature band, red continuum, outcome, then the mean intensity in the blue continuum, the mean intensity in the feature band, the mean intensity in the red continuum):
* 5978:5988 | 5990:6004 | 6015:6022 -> -2.5 Angstrom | 1.28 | 1.34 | 0.944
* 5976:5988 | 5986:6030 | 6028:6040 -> 2.5 Angstrom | 1.32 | 1.25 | 1.33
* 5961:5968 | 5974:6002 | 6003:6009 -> -0.3 Angstrom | 1.37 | 1.34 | 1.28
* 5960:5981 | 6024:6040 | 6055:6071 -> 1.9 Angstrom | 1.38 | 1.3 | 1.53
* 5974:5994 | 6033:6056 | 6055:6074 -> 1.8 Angstrom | 1.31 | 1.37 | 1.55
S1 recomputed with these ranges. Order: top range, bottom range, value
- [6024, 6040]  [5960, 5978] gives 0.93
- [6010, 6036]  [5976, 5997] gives 0.91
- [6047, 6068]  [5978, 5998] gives 1.11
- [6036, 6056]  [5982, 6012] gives 1.03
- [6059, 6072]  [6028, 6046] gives 1.10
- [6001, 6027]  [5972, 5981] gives 0.86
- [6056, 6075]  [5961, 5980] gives 1.10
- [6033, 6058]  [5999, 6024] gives 1.14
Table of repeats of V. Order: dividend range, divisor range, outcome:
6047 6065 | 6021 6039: 1.15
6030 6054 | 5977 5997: 1.05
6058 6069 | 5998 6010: 1.20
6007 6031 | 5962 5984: 0.89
